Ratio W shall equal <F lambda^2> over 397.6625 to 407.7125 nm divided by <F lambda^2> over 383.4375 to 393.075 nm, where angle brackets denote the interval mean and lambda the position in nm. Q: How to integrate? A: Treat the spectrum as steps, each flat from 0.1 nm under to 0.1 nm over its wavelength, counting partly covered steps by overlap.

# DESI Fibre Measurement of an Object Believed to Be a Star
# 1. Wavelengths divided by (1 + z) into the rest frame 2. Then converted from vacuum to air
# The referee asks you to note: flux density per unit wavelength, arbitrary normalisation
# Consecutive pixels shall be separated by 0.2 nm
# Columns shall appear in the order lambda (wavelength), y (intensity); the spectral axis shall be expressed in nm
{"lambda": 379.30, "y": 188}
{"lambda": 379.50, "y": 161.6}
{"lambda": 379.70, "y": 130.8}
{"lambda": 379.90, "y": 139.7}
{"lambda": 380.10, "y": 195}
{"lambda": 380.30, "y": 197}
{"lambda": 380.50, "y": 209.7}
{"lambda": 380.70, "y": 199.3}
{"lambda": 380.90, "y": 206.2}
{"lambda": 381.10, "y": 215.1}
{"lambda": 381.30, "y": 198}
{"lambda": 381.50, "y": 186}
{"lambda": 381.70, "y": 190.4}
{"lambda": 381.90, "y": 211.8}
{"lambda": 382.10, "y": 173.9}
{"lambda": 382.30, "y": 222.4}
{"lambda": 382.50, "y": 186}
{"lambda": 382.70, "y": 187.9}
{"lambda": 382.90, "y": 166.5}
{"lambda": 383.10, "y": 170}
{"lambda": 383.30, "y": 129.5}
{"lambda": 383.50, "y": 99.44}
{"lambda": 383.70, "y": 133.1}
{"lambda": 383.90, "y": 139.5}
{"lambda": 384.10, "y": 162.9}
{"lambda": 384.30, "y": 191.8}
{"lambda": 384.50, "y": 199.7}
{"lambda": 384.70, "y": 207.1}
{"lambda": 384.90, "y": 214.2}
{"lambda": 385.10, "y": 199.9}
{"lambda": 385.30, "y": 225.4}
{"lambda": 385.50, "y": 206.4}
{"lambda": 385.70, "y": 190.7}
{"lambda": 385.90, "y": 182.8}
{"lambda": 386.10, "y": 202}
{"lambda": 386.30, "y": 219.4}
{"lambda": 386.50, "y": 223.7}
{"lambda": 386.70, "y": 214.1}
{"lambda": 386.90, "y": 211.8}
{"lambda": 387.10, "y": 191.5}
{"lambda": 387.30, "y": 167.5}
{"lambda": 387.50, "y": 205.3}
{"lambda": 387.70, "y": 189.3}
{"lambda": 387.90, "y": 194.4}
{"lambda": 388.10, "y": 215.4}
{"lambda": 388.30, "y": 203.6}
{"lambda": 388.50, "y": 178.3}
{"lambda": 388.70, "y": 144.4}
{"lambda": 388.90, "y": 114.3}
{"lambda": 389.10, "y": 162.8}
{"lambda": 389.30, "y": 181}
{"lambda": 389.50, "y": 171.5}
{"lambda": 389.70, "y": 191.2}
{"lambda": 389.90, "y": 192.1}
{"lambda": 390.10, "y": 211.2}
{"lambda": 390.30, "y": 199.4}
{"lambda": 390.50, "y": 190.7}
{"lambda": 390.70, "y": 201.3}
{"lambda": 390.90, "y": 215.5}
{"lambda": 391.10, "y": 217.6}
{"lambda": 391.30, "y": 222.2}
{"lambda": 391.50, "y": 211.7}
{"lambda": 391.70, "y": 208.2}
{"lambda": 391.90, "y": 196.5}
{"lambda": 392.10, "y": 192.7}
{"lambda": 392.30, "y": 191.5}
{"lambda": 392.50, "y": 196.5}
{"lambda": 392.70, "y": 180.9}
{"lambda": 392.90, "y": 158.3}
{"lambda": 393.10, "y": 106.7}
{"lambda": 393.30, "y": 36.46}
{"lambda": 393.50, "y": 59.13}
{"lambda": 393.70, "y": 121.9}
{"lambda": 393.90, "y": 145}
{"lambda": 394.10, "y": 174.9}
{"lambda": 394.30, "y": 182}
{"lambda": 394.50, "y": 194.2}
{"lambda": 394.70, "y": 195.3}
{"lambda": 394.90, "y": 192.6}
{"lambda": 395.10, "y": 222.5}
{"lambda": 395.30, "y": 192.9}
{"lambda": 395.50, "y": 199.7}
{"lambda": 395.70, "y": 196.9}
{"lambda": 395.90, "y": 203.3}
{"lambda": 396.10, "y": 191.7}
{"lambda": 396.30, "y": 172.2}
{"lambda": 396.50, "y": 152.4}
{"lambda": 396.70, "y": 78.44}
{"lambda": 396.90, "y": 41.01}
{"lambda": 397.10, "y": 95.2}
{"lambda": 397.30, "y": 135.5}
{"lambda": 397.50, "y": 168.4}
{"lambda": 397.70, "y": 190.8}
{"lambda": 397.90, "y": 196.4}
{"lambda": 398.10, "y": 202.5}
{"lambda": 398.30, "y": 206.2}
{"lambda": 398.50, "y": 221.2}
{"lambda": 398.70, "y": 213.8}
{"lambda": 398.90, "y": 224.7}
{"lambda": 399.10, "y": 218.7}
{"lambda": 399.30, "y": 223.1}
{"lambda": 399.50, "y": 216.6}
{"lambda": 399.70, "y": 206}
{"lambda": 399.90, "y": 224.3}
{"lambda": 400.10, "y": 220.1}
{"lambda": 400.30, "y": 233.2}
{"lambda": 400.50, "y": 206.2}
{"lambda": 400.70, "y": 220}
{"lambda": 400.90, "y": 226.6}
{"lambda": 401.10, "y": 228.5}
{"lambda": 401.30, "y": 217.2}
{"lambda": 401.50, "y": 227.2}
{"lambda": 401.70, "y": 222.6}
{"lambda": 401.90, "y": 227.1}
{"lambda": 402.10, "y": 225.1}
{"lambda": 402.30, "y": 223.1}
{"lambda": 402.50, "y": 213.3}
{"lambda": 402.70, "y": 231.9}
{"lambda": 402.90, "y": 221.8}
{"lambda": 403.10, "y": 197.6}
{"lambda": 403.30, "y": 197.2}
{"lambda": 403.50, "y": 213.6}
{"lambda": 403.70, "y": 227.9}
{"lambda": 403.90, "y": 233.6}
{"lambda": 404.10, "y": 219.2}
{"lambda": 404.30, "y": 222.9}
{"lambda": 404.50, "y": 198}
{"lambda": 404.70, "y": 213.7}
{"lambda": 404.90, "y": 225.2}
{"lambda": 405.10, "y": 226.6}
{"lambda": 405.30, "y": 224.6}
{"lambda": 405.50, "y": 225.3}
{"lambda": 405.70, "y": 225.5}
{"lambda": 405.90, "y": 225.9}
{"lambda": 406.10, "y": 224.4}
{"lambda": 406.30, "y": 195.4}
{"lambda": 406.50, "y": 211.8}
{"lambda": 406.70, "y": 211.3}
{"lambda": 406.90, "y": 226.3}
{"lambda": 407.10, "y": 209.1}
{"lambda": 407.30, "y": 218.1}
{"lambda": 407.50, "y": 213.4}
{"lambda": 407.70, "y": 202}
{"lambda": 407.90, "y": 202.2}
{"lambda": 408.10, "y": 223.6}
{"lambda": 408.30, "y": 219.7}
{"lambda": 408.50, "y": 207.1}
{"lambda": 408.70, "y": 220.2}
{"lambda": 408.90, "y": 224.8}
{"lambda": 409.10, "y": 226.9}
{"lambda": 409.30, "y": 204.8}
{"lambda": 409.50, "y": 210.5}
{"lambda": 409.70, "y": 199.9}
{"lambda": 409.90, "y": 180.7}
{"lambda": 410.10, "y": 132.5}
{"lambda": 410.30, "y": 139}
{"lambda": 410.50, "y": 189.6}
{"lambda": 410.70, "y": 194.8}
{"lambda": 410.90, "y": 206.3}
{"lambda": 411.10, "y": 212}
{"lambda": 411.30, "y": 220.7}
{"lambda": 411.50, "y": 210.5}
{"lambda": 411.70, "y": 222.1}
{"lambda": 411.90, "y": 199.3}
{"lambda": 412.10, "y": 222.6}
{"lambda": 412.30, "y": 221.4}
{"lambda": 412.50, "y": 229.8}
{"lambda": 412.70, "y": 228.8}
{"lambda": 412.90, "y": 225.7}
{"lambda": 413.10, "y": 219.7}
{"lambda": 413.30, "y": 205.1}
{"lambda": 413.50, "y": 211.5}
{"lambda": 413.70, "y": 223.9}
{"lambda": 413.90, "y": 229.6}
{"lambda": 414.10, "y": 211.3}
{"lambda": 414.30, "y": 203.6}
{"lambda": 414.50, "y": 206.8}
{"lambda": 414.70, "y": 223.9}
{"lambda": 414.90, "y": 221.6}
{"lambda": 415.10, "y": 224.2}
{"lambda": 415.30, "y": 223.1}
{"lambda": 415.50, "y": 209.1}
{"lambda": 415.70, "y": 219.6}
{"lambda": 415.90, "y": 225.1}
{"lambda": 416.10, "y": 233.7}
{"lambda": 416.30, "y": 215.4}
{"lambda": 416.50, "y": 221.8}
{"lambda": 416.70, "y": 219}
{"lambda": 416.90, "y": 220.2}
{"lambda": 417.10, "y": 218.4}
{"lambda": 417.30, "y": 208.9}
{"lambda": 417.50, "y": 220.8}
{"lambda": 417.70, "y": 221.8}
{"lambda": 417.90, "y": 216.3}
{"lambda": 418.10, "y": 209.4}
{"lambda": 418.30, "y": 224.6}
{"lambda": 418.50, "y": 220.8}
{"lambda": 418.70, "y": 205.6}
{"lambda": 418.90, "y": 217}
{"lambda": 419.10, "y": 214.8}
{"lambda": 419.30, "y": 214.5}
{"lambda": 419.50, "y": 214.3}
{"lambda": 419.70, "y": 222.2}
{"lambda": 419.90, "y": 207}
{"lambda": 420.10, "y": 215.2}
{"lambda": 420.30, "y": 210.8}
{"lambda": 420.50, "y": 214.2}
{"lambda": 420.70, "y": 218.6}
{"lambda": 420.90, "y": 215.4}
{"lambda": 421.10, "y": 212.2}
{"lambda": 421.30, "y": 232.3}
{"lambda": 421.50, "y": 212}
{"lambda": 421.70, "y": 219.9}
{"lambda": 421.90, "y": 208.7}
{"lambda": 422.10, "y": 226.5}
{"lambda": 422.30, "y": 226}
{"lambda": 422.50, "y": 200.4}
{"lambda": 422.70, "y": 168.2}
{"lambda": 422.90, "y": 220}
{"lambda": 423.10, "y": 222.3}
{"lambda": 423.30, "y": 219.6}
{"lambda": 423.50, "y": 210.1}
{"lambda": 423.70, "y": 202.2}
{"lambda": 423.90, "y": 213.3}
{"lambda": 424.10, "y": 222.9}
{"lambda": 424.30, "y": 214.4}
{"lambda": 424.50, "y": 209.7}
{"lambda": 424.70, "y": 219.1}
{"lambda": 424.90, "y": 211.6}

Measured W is 1.23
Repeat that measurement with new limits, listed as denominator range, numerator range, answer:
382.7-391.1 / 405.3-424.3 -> 1.32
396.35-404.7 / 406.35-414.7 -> 1.09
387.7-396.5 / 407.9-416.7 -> 1.30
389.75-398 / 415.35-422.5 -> 1.43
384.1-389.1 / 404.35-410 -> 1.22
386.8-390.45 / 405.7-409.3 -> 1.28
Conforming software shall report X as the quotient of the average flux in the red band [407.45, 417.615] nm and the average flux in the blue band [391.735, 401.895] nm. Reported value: 1.2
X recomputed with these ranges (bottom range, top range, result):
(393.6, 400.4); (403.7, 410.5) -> 1.14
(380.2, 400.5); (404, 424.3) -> 1.16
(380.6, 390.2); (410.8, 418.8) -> 1.16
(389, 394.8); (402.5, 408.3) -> 1.23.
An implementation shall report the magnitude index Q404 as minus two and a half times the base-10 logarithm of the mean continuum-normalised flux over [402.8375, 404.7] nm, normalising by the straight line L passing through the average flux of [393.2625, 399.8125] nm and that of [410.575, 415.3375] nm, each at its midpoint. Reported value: -0.12 mag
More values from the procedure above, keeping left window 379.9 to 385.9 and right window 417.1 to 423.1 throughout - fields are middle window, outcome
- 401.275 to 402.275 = -0.12 mag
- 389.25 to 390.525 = 0.00 mag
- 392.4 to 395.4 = 0.23 mag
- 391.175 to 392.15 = -0.08 mag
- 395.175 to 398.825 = 0.15 mag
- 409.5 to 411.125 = 0.14 mag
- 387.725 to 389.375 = 0.09 mag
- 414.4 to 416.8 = -0.05 mag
